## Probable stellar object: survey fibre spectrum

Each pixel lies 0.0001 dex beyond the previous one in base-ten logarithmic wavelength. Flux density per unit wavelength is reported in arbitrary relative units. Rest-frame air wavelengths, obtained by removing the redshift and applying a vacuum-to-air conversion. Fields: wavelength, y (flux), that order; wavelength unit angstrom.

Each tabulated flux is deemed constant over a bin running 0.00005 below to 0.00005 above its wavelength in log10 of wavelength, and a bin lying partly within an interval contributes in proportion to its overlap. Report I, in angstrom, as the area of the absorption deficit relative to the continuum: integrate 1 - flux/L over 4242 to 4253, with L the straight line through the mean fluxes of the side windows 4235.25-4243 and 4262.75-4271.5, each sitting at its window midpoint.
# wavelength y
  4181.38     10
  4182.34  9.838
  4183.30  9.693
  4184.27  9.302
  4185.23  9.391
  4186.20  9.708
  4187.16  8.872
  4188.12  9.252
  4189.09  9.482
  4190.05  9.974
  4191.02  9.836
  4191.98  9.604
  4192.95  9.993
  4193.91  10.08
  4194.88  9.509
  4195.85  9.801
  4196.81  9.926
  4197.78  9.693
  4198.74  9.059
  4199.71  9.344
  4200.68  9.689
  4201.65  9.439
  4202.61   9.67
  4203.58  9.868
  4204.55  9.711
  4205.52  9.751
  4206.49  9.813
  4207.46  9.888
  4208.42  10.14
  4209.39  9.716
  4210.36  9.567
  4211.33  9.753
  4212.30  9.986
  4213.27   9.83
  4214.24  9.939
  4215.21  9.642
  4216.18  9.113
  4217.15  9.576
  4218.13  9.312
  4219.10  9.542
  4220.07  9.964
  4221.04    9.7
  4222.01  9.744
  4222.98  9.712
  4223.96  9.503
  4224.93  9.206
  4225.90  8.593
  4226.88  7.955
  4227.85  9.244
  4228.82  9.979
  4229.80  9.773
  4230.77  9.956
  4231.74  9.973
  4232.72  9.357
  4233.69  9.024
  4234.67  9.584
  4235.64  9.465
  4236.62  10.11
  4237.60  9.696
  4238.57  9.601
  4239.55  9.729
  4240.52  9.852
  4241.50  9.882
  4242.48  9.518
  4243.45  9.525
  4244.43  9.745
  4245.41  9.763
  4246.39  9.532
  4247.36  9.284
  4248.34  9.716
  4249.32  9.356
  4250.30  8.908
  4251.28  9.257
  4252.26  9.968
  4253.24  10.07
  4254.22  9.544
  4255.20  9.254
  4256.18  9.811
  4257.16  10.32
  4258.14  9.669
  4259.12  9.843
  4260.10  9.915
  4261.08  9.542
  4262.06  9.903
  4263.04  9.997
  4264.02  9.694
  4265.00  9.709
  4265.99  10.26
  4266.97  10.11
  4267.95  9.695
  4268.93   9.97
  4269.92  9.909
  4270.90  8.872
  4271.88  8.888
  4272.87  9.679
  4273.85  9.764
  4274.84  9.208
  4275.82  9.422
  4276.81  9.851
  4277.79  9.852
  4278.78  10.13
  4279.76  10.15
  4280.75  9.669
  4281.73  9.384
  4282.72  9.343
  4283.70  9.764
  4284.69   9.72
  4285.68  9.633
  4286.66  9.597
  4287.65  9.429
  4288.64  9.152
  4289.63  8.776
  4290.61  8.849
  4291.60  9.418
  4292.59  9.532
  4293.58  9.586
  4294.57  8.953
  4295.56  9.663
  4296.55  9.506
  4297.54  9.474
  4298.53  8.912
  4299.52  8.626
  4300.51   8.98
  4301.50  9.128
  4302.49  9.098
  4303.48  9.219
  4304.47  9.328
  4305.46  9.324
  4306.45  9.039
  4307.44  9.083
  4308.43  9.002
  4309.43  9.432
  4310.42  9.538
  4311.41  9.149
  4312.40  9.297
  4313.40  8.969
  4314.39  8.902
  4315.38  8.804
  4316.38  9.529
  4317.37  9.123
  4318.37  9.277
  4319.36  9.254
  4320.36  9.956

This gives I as 0.3 angstrom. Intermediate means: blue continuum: 9.73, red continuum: 9.79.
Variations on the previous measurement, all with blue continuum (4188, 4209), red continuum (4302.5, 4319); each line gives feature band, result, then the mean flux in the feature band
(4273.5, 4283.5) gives -0.36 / 9.68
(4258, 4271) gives -0.58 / 9.83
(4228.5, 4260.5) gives -0.56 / 9.66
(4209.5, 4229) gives 0.26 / 9.49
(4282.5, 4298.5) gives -0.18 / 9.38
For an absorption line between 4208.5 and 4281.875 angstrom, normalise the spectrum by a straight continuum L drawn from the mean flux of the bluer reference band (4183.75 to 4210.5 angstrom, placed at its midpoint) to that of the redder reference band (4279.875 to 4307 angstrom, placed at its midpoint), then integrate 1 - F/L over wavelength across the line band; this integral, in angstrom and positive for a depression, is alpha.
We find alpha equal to -1.2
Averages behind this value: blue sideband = 9.65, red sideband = 9.31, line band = 9.63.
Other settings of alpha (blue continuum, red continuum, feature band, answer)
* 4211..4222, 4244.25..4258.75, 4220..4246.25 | 0.2 angstrom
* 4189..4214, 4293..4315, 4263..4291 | -0.8 angstrom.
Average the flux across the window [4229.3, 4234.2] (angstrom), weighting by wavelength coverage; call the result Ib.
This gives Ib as 9.61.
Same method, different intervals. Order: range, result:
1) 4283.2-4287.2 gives 9.68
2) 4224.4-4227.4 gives 8.61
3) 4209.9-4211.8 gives 9.66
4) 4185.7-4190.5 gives 9.46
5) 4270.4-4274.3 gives 9.31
